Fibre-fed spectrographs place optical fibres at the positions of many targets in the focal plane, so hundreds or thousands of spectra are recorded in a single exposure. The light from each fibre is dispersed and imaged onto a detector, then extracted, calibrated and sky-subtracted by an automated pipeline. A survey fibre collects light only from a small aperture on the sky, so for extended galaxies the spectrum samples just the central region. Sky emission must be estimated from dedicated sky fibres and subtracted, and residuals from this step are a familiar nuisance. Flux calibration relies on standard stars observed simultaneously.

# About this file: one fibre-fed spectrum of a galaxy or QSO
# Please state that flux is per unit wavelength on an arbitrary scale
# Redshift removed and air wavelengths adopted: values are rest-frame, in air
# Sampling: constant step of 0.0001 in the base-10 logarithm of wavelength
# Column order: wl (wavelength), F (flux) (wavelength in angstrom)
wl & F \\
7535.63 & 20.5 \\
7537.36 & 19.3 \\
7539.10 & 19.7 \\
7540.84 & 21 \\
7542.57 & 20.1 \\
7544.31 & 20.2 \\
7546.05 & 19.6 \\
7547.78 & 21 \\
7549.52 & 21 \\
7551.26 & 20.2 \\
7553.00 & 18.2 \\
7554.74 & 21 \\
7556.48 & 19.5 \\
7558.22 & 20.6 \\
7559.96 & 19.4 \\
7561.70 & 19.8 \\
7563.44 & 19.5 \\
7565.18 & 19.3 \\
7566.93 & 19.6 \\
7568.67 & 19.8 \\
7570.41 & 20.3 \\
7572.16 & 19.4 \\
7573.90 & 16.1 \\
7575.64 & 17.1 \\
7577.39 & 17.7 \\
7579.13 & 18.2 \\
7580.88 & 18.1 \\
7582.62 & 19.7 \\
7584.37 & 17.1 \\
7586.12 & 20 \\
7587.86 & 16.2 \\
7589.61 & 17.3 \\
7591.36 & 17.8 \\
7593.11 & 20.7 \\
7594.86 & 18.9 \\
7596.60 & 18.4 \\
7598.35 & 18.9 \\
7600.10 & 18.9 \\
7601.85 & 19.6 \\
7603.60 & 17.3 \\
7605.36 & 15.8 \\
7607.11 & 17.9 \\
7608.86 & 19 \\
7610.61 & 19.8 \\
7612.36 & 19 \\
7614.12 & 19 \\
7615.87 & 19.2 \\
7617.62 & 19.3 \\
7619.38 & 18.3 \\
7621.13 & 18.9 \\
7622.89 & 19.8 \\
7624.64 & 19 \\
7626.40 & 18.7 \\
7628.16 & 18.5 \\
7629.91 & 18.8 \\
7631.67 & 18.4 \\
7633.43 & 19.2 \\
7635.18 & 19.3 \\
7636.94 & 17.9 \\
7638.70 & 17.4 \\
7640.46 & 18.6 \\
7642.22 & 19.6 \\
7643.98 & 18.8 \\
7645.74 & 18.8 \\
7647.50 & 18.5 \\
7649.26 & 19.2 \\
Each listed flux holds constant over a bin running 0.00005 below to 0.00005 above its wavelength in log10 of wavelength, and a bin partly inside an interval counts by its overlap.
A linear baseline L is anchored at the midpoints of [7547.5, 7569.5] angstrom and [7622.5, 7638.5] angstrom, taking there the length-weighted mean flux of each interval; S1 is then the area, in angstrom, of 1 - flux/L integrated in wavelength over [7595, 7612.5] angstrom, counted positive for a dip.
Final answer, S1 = 0.7 angstrom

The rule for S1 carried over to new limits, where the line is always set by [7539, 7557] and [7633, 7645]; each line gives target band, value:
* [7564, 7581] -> 1.01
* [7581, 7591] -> 0.77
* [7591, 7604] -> 0.30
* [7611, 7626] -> -0.05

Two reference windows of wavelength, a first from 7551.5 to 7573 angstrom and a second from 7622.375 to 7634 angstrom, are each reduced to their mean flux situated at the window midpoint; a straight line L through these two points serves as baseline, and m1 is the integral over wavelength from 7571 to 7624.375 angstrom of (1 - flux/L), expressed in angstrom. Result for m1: 2.2 angstrom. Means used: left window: 19.7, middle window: 18.5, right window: 18.9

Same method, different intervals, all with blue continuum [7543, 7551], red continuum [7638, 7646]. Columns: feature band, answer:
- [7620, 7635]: 0.00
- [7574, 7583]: 0.87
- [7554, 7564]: 0.11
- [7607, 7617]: 0.07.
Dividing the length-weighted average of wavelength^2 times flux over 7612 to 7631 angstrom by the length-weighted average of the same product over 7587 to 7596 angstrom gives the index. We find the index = 1.05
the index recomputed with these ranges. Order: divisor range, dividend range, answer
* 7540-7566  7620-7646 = 0.96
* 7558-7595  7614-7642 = 1.02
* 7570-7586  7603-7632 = 1.03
